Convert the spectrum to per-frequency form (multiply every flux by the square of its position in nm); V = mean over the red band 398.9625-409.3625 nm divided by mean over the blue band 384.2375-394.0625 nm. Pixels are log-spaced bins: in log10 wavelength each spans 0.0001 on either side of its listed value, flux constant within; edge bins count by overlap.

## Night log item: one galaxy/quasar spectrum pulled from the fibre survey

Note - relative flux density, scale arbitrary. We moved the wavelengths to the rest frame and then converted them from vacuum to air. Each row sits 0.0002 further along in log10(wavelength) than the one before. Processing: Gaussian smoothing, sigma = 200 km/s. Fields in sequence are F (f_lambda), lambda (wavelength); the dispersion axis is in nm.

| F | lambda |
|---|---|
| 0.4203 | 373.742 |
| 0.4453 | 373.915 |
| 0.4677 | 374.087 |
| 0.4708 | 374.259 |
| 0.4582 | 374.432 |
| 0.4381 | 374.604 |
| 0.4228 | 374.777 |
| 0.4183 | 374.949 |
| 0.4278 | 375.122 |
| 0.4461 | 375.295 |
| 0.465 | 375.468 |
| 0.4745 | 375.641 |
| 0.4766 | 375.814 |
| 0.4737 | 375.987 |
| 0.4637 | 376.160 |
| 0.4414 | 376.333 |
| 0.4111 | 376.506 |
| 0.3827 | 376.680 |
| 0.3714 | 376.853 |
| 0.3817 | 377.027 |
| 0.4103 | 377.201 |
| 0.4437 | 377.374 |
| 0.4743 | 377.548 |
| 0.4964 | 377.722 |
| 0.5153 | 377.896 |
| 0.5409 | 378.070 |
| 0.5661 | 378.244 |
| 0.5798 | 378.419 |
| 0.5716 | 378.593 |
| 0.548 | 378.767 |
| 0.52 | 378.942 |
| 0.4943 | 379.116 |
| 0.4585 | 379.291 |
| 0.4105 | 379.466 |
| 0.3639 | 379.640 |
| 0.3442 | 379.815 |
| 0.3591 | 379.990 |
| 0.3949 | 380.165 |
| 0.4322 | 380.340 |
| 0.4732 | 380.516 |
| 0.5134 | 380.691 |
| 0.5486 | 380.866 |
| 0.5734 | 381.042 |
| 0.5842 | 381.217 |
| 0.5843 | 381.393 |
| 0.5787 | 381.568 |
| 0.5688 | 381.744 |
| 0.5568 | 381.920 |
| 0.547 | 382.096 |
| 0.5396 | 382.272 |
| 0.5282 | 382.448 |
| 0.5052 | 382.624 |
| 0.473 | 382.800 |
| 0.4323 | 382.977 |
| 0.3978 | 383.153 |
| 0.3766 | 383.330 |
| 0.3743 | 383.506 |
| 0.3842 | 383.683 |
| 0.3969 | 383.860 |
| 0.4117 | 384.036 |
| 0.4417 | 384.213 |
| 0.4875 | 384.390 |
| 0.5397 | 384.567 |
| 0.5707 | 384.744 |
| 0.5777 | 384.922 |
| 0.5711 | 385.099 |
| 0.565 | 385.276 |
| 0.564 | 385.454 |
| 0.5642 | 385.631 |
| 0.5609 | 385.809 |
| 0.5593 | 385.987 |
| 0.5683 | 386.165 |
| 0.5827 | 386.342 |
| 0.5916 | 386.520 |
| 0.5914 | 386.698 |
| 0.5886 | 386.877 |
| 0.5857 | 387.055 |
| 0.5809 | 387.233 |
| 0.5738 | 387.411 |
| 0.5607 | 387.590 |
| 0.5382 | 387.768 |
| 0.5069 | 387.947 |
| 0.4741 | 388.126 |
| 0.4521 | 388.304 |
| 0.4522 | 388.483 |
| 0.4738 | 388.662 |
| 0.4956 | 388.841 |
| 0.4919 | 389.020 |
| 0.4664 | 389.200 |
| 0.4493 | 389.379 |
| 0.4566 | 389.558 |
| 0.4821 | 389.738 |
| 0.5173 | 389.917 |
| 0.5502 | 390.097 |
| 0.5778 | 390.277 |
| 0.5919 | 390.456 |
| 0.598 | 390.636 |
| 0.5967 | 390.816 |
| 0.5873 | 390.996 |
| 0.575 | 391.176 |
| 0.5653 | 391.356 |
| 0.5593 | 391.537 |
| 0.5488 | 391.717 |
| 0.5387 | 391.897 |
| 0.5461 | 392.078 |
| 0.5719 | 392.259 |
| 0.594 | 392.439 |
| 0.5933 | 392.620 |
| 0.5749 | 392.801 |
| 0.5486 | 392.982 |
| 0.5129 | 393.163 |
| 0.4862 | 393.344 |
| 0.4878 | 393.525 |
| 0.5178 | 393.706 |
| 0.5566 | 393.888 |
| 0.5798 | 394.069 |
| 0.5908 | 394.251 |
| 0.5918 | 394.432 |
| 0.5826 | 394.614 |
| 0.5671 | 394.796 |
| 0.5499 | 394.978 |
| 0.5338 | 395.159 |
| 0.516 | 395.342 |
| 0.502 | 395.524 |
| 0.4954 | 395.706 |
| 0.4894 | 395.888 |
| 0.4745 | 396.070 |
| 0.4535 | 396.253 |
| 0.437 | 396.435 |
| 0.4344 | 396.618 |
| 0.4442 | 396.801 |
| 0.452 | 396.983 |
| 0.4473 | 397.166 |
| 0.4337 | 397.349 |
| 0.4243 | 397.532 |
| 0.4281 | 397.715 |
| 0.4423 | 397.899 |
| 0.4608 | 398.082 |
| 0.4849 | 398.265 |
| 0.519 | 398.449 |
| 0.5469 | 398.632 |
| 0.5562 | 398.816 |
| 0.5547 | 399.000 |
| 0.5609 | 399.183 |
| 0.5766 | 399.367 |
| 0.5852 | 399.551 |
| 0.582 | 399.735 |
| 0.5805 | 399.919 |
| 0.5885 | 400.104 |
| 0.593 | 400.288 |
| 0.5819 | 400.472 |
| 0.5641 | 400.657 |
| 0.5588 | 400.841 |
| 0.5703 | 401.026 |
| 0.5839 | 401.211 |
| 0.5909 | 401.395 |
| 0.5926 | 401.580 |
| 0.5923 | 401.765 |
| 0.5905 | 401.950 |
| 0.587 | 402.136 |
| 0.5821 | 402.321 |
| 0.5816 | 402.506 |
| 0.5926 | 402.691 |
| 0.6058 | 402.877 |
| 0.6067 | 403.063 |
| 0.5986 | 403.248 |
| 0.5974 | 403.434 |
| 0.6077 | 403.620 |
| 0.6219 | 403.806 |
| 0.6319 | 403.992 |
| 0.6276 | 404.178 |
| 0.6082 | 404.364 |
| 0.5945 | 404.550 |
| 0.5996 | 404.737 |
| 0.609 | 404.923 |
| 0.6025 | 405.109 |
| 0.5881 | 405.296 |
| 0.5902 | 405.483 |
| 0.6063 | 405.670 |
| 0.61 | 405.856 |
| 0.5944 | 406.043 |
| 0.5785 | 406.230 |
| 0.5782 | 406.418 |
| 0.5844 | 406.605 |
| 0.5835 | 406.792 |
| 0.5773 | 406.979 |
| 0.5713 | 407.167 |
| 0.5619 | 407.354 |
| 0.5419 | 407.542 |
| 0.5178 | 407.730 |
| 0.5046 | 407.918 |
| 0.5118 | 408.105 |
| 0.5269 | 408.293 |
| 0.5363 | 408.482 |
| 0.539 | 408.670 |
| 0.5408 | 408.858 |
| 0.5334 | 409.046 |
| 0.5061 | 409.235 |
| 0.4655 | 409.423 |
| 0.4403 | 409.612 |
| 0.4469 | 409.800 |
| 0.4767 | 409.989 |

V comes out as 1.15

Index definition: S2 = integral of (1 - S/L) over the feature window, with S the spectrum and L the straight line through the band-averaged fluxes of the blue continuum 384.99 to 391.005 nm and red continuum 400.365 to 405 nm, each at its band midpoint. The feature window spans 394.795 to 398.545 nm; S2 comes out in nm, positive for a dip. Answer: 0.647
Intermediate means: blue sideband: 0.54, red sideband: 0.595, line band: 0.474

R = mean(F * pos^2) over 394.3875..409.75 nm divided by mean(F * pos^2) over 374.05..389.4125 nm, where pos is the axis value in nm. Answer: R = 1.24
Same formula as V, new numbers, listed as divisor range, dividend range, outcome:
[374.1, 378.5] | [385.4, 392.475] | 1.27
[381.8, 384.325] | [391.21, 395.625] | 1.27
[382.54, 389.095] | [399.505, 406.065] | 1.27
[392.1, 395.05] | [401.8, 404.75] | 1.14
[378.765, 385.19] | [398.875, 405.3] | 1.36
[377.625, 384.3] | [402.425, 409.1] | 1.36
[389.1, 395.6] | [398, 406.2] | 1.12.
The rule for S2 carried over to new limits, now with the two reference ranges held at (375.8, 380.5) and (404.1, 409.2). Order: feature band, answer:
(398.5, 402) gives -0.199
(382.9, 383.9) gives 0.176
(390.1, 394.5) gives -0.421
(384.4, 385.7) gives -0.204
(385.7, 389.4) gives -0.290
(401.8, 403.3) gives -0.106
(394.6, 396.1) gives 0.007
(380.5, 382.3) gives -0.329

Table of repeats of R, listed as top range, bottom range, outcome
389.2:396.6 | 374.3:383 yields 1.21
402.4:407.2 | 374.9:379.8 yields 1.48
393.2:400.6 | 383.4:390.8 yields 1.04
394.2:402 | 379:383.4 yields 1.19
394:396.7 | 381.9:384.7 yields 1.20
